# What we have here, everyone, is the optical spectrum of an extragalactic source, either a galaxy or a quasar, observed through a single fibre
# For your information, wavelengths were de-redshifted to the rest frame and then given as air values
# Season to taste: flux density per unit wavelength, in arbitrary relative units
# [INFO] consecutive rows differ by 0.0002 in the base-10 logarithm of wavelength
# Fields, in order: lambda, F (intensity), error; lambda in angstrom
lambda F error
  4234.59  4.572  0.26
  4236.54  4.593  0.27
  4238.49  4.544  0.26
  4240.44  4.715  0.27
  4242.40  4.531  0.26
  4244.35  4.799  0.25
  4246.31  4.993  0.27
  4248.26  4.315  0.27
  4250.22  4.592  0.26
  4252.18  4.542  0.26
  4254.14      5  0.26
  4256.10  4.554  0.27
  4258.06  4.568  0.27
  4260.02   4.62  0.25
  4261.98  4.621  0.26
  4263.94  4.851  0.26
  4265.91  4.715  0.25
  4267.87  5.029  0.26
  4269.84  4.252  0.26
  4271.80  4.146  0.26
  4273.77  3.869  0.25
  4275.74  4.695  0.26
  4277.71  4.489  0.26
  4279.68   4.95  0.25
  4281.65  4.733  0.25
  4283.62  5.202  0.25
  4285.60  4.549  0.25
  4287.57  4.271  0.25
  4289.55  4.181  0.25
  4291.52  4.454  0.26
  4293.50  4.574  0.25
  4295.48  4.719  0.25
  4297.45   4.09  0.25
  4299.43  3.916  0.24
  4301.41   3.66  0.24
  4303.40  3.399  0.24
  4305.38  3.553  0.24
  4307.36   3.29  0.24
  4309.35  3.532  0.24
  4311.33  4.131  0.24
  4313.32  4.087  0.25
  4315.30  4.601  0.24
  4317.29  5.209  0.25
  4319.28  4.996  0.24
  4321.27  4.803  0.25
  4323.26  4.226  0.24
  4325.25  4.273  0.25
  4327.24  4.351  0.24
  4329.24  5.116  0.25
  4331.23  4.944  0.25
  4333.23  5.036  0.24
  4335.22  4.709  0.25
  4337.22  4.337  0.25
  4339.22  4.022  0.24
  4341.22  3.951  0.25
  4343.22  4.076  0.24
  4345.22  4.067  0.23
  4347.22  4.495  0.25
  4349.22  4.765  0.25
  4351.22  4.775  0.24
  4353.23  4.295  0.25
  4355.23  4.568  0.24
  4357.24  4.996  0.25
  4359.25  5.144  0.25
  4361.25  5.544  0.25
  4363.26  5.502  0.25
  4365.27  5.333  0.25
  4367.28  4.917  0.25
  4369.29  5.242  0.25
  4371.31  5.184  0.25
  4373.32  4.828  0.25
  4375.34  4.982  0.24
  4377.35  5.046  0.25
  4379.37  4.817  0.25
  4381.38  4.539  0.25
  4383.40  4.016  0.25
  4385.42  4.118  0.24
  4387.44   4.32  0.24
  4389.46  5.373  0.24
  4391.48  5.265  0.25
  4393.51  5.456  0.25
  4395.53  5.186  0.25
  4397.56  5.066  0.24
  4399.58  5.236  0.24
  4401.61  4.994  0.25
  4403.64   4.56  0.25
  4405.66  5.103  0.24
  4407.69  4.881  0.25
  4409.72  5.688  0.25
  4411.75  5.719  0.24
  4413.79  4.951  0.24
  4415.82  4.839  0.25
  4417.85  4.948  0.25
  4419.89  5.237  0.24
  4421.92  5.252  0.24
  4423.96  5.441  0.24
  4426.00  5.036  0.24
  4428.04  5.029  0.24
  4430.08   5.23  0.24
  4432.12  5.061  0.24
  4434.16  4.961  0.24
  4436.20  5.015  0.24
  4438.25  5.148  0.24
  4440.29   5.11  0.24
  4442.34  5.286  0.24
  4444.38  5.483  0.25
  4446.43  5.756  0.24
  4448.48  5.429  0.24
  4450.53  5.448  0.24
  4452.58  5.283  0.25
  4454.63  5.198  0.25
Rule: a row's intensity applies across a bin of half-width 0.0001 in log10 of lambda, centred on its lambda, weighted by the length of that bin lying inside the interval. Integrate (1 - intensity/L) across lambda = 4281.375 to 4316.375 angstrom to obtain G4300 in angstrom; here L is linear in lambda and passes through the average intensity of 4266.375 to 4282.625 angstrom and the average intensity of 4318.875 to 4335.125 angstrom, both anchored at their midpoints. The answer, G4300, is 3.46 angstrom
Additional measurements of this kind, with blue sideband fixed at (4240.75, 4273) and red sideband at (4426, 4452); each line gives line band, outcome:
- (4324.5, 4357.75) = 2.7 angstrom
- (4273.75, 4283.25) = 0.1 angstrom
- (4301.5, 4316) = 3.1 angstrom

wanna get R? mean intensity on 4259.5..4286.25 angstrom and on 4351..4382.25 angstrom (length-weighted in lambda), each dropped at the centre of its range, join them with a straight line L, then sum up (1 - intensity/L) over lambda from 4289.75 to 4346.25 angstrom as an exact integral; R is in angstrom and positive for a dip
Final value 6.0 angstrom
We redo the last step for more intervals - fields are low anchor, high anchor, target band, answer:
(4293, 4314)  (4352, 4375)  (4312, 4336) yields -2.3 angstrom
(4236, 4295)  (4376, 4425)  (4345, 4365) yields 0.0 angstrom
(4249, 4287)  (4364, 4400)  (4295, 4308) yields 2.6 angstrom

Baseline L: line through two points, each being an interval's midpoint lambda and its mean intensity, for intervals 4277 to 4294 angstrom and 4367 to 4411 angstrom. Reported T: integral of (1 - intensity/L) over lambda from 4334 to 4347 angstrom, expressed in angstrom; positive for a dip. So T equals 1.5 angstrom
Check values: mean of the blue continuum 4.6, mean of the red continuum 4.95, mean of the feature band 4.23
